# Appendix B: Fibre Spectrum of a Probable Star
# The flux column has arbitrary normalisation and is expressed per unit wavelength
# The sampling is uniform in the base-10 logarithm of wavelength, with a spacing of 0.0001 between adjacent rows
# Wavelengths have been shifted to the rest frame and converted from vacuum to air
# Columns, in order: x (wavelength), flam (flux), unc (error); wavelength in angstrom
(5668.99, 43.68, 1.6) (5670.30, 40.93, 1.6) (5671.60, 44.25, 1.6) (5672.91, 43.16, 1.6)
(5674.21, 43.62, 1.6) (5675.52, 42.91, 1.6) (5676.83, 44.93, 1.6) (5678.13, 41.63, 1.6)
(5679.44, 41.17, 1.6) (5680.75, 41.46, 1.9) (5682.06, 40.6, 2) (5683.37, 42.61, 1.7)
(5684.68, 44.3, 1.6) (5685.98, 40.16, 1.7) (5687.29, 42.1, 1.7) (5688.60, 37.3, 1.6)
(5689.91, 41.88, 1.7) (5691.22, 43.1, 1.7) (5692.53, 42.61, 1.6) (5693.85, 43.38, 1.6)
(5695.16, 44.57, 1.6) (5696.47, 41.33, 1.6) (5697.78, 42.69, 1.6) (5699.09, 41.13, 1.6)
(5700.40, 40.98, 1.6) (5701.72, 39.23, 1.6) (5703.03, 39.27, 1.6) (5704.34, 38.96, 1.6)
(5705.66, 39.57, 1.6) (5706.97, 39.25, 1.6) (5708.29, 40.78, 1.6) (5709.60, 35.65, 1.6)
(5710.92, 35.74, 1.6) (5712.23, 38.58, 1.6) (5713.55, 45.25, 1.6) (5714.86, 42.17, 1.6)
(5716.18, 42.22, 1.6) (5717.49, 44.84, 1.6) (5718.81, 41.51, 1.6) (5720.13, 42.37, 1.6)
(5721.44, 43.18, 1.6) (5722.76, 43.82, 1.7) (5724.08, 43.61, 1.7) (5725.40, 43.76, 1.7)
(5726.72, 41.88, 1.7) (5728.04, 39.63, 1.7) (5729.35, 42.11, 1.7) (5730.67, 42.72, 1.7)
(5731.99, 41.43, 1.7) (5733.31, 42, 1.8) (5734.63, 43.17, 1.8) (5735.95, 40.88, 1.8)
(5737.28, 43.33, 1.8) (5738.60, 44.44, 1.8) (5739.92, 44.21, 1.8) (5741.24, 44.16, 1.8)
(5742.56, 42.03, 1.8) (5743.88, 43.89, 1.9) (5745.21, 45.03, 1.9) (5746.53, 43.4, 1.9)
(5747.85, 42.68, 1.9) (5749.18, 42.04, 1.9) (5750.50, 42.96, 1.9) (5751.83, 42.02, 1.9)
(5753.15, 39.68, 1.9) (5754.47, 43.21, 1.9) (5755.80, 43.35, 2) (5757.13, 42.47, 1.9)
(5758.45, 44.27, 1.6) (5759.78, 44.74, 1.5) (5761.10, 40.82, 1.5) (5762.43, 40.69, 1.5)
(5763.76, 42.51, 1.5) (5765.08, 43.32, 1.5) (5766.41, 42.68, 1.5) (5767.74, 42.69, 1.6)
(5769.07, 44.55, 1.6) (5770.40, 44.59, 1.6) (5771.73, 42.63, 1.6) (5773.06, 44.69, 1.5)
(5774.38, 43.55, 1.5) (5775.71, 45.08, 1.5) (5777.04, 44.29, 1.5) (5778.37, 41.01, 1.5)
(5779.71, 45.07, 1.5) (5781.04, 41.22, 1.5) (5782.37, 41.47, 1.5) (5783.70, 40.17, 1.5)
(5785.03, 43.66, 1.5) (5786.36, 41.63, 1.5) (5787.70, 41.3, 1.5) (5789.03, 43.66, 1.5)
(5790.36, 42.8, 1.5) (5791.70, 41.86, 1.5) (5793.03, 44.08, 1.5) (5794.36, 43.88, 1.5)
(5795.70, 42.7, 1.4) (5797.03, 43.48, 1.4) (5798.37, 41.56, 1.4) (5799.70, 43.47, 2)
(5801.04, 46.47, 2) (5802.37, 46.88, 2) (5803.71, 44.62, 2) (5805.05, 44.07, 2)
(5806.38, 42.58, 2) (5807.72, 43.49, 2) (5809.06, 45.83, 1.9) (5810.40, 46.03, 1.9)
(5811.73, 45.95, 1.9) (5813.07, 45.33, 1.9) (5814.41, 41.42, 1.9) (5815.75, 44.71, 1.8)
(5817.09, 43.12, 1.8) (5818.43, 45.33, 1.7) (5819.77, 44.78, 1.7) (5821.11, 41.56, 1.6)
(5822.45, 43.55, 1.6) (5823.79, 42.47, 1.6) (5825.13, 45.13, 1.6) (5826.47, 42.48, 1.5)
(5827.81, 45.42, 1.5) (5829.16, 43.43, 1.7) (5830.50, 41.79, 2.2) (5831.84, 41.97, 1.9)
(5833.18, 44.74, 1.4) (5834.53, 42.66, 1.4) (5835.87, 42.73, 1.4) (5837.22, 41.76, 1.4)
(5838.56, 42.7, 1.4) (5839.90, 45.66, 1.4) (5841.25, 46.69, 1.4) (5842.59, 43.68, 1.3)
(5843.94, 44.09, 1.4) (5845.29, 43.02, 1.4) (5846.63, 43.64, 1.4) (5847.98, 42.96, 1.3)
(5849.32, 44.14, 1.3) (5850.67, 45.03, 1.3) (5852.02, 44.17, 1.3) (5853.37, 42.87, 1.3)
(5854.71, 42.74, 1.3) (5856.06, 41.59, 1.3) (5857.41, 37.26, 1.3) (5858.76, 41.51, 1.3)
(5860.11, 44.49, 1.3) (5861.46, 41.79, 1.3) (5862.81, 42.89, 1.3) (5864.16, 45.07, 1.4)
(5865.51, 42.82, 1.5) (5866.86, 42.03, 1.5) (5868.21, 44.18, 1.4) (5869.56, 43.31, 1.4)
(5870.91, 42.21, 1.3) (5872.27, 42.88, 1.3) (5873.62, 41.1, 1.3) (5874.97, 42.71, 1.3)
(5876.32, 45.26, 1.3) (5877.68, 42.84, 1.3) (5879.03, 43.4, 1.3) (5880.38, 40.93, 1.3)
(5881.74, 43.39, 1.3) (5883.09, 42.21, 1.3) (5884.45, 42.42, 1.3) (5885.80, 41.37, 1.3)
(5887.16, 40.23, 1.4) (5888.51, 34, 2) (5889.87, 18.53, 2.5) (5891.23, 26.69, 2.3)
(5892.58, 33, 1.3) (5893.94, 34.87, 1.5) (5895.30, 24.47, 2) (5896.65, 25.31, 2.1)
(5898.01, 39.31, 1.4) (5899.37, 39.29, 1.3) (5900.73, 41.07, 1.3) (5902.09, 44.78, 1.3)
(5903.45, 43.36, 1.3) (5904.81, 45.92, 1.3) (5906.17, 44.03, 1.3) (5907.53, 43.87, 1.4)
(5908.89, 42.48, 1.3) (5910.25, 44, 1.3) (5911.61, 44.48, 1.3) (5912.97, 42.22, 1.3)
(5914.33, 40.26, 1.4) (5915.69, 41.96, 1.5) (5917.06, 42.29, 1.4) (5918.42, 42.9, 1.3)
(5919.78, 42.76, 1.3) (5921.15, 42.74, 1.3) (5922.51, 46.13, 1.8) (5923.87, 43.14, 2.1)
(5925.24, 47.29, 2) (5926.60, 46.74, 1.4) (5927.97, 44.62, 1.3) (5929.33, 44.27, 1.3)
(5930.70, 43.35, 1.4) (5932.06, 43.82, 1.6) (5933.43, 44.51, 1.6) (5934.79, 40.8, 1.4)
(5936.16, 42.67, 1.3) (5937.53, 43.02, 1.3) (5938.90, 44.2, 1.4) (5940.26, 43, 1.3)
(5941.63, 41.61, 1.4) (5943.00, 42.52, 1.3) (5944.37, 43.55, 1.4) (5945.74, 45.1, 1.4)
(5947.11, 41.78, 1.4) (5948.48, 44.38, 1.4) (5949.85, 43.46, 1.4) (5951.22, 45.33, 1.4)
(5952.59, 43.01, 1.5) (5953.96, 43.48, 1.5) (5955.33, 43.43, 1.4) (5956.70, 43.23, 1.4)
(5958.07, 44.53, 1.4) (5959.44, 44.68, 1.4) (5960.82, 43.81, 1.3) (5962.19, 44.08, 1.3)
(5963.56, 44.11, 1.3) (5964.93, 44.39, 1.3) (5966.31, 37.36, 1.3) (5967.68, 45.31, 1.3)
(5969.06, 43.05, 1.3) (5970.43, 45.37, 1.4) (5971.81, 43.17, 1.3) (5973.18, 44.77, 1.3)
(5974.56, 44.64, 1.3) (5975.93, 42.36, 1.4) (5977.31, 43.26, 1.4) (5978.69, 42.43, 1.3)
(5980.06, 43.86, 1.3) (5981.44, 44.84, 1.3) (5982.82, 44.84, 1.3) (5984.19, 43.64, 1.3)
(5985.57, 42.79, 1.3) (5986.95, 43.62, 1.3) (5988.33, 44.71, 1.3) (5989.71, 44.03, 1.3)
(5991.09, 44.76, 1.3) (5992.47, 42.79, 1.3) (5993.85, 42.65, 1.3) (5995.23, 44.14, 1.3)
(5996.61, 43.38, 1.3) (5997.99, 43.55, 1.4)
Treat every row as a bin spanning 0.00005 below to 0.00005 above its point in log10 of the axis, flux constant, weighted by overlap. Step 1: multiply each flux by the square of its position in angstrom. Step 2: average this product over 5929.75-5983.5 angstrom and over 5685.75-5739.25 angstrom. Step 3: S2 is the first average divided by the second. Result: 1.14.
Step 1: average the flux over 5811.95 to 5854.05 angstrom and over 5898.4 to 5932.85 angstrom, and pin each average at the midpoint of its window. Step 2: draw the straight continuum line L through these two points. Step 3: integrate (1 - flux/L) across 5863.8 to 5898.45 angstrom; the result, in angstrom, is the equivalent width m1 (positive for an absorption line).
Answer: 4.0 angstrom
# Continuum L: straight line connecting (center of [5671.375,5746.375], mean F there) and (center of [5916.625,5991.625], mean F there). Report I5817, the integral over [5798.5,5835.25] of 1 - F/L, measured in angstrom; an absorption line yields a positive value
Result -1.1 angstrom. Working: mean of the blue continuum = 42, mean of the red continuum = 43.7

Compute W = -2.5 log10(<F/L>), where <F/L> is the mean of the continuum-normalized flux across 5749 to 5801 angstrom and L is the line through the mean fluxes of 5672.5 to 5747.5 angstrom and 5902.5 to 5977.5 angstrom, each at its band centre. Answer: -0.011 mag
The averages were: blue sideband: 42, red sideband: 43.6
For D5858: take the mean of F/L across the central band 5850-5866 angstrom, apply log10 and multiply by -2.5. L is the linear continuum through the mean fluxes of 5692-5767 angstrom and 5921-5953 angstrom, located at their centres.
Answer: 0.01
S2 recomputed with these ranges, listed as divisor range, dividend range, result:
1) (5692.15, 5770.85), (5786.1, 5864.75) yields 1.07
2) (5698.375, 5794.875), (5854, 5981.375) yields 1.05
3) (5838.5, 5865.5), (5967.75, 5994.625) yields 1.06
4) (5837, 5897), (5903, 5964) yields 1.10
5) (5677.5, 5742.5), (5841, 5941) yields 1.06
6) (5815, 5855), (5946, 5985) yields 1.05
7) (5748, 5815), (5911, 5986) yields 1.07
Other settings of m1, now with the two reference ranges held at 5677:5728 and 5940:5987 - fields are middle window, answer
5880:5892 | 1.8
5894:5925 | 1.4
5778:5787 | 0.0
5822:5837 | -0.3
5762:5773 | -0.3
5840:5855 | -0.5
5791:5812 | -0.9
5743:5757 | -0.3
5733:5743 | -0.3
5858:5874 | 0.0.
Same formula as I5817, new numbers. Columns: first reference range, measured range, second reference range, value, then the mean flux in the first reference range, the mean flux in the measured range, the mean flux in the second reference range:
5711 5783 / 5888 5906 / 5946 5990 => 3.5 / 42.8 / 34.9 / 43.7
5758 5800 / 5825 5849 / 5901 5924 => -0.3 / 42.9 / 43.6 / 43.3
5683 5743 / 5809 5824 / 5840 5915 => -1.1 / 41.7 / 44.2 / 41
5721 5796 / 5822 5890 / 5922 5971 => 1.2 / 42.9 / 42.5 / 43.7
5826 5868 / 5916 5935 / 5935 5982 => -0.3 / 43.2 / 44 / 43.5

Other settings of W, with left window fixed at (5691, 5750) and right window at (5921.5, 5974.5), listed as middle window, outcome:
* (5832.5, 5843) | -0.02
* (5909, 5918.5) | 0.02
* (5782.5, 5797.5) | 0.00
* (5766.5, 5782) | -0.03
